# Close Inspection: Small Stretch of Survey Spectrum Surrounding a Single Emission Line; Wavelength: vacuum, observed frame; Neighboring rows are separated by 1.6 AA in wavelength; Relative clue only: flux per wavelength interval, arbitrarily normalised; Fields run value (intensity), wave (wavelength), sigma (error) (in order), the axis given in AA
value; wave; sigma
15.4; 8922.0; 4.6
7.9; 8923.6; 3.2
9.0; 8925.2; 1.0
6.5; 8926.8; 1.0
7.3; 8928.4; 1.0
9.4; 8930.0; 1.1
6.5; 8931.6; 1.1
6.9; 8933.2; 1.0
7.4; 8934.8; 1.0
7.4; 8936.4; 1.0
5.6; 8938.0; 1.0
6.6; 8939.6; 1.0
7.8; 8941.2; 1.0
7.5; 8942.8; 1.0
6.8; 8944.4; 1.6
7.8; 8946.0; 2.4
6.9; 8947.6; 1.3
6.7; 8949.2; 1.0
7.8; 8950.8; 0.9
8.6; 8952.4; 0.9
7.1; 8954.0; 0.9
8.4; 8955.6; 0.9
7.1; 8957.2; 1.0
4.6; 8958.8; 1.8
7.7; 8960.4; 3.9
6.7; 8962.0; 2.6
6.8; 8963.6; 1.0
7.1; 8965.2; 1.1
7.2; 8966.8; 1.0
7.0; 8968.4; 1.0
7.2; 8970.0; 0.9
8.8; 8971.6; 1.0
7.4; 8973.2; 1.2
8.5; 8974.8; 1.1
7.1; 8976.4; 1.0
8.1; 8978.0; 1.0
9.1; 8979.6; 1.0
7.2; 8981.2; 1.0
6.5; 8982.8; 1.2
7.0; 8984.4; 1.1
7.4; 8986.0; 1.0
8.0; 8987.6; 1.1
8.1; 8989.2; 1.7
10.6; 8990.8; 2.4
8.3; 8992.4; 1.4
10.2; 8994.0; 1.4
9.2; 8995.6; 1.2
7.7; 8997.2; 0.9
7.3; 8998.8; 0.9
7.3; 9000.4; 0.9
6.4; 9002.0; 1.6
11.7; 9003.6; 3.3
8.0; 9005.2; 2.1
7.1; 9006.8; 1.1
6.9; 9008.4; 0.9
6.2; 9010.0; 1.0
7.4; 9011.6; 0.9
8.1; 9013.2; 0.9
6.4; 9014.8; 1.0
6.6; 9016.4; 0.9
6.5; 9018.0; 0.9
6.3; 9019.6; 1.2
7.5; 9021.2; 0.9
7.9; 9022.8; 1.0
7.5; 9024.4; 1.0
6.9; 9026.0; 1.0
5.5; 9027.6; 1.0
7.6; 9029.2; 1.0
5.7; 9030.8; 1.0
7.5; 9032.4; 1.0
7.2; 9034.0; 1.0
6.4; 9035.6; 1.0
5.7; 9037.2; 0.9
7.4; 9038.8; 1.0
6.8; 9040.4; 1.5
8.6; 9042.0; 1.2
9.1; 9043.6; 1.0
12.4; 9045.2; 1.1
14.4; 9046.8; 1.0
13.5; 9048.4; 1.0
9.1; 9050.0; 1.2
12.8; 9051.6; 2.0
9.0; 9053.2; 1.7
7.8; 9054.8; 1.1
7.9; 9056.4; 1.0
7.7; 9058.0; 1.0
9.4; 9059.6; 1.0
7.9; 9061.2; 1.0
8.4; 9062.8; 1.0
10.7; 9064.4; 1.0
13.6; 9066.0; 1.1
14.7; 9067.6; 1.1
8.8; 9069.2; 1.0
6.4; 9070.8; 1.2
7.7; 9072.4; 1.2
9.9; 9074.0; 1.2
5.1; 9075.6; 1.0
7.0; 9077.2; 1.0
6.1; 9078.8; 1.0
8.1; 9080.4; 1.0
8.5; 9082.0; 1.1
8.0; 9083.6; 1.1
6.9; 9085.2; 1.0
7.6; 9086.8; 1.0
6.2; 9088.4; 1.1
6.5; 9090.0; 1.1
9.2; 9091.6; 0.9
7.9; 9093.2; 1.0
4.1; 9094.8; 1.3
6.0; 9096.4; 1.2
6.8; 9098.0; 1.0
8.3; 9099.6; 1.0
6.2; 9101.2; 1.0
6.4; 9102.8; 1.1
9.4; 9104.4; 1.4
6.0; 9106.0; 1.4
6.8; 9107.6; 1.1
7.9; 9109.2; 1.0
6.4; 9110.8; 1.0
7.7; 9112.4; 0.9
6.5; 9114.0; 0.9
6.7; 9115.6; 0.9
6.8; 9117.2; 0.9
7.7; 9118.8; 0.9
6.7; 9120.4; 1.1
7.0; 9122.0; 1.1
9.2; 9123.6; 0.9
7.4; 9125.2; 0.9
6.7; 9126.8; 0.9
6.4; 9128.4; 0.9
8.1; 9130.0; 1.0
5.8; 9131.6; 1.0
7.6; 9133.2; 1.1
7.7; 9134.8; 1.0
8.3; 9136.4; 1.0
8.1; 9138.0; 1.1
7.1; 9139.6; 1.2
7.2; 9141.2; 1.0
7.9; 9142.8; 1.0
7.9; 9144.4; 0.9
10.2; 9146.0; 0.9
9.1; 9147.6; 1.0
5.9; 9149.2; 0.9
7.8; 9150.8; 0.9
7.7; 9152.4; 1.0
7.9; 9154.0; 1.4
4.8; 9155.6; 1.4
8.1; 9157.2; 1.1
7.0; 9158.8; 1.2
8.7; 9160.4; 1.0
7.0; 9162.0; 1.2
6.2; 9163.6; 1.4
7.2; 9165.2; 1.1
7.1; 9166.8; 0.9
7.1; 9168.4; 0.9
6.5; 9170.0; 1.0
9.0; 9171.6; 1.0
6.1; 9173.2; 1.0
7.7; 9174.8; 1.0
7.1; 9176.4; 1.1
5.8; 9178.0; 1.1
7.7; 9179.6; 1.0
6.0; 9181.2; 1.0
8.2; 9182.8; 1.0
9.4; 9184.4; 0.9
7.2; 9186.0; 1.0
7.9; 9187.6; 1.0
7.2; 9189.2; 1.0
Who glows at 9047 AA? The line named [S II]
